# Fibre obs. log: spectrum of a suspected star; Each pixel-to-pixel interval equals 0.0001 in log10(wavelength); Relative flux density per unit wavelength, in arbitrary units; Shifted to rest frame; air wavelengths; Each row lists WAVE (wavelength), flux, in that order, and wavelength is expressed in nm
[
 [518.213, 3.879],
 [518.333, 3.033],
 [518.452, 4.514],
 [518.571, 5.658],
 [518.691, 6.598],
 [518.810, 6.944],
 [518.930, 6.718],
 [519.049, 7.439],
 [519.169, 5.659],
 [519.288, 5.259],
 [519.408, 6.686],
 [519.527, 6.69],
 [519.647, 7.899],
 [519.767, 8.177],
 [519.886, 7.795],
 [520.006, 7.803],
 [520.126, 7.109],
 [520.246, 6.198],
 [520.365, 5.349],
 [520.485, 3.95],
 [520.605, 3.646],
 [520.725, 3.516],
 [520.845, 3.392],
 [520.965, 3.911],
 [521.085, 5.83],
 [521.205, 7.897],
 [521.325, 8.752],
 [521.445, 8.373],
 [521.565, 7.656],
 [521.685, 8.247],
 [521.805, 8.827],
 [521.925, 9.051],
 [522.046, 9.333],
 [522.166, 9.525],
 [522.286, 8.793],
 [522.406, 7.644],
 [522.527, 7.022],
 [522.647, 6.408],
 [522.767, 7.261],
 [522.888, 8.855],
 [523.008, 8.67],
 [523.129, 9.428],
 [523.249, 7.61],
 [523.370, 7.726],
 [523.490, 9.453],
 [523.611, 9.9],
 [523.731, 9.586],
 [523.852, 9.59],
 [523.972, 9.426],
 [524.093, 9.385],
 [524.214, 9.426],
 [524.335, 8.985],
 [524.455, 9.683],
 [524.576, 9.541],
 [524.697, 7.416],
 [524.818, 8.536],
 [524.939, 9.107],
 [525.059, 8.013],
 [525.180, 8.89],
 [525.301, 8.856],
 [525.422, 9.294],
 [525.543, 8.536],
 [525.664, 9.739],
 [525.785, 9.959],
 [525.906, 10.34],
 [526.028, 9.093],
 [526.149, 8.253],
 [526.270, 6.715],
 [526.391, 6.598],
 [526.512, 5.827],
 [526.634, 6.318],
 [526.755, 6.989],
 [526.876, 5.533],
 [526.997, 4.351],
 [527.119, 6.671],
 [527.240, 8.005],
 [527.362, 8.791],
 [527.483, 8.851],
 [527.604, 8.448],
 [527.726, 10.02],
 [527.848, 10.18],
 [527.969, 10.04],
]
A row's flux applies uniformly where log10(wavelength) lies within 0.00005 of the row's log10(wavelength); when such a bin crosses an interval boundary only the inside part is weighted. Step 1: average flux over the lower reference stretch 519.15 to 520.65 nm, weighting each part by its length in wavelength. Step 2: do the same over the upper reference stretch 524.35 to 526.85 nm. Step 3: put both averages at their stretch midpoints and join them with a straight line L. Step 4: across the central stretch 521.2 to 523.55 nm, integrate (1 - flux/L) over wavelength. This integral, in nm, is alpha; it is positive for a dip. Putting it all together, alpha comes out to -0.36 nm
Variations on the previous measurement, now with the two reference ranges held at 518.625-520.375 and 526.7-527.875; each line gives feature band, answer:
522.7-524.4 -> -0.38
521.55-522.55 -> -0.20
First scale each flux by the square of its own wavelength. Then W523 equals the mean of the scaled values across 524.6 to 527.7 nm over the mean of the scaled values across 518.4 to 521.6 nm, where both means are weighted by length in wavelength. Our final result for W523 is 1.31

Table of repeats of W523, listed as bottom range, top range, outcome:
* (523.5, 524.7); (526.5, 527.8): 0.79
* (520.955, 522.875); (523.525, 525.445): 1.16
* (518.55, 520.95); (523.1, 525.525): 1.50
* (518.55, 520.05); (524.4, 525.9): 1.34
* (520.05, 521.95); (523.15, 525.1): 1.44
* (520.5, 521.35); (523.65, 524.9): 1.83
